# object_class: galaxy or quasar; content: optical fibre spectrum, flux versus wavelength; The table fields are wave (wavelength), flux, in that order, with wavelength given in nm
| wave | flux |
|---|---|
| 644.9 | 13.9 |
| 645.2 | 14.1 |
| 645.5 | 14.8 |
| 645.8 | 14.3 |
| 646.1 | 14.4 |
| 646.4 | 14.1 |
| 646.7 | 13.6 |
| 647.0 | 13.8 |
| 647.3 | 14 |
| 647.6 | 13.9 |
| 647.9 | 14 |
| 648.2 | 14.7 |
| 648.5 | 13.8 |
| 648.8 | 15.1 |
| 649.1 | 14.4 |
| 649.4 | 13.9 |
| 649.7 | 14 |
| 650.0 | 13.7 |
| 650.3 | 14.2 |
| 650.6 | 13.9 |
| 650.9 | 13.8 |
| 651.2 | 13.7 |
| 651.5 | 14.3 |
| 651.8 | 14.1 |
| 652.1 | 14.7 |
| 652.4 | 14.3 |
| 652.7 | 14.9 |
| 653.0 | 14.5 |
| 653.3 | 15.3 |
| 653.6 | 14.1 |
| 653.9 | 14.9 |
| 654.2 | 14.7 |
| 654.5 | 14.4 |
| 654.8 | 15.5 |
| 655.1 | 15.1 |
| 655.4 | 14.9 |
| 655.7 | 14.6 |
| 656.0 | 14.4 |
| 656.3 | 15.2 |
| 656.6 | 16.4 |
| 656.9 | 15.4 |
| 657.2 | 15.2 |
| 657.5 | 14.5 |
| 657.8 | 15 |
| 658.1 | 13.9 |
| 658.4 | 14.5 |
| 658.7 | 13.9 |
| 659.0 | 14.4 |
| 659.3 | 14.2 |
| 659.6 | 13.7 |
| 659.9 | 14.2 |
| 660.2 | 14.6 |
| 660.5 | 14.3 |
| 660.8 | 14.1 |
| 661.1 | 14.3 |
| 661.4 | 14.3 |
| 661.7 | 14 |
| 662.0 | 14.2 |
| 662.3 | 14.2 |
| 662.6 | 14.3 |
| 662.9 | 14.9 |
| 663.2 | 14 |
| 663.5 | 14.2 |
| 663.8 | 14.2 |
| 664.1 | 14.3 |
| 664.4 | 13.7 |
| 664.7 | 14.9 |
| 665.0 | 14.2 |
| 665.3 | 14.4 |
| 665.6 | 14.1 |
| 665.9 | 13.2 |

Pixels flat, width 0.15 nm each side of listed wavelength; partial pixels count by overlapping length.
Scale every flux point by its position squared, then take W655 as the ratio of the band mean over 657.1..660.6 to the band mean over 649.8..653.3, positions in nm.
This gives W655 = 1.03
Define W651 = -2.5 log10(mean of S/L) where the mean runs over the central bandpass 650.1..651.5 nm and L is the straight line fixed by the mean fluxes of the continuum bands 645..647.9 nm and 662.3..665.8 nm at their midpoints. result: 0.02 mag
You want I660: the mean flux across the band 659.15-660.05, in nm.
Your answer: 14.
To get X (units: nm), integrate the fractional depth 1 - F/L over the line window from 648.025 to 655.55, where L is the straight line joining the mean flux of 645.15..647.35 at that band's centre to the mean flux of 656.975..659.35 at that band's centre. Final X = -0.067 nm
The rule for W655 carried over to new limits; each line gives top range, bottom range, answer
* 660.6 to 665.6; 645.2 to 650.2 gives 1.06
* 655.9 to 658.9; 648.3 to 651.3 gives 1.08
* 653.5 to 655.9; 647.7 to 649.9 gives 1.06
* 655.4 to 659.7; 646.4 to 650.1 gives 1.07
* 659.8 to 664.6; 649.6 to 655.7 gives 1.01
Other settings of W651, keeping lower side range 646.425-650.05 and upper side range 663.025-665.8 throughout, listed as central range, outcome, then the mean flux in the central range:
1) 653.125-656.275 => -0.05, 14.8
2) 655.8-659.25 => -0.05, 14.8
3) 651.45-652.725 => -0.02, 14.4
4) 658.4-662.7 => 0.00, 14.2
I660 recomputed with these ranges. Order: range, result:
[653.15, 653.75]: 14.7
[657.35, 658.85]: 14.4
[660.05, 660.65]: 14.5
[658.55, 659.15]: 14.2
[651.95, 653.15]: 14.6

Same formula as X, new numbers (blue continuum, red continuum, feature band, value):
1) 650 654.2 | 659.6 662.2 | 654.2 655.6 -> -0.061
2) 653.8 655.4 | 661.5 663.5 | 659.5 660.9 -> 0.025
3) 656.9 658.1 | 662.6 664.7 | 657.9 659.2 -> 0.047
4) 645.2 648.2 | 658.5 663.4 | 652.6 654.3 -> -0.066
